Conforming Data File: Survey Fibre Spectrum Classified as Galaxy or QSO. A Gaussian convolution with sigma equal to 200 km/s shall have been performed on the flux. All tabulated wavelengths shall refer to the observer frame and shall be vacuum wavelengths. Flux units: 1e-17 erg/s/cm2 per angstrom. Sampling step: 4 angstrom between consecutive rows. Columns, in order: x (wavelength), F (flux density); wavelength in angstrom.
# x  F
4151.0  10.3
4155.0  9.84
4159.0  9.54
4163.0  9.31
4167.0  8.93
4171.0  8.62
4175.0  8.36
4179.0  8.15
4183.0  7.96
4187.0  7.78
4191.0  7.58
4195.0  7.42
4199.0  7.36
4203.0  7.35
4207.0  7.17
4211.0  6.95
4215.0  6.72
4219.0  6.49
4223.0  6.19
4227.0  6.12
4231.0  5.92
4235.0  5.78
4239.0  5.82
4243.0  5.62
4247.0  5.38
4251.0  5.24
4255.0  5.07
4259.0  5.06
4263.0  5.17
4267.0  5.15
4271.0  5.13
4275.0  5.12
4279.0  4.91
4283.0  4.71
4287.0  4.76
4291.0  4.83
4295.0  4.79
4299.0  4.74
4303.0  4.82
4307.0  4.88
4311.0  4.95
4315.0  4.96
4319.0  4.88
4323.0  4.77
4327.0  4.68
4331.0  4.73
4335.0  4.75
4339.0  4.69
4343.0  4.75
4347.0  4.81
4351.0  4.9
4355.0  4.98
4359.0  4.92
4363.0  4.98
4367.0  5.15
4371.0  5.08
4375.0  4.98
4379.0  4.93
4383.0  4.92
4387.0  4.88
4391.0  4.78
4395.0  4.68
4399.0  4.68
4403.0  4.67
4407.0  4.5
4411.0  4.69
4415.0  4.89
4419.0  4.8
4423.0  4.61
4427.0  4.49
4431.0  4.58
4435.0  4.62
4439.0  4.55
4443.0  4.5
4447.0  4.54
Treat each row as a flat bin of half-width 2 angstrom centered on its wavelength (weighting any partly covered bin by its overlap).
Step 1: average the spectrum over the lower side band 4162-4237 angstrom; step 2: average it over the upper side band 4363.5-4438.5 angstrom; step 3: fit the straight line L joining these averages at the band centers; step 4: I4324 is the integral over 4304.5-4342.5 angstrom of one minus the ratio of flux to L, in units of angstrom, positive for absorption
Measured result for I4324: 6.3 angstrom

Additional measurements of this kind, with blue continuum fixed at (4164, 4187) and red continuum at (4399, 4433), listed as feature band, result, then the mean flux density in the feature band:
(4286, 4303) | 4.56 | 4.79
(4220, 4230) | 1.91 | 6.17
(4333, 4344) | 2.12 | 4.73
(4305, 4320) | 3.21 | 4.92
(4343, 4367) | 2.89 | 4.92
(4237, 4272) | 9.12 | 5.3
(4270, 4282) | 3.18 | 5.02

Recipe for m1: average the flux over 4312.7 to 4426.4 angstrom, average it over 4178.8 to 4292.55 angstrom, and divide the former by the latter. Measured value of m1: 0.8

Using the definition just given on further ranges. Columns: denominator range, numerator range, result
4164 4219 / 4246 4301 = 0.65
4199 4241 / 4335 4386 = 0.76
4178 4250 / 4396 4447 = 0.69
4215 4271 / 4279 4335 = 0.85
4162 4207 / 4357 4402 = 0.61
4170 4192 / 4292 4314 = 0.60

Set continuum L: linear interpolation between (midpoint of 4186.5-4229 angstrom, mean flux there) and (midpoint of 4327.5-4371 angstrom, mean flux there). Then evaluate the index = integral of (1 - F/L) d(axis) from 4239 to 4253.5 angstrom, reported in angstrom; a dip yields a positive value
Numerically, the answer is 2.2 angstrom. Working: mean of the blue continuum 6.98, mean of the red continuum 4.87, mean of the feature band 5.46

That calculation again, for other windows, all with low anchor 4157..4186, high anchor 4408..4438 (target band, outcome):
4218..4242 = 5.3 angstrom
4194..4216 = 2.6 angstrom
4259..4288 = 8.4 angstrom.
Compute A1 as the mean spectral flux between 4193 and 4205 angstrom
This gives 7.38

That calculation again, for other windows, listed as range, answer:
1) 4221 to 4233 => 6.08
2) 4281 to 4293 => 4.77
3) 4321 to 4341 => 4.72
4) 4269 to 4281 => 5.05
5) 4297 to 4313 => 4.85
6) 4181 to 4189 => 7.87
